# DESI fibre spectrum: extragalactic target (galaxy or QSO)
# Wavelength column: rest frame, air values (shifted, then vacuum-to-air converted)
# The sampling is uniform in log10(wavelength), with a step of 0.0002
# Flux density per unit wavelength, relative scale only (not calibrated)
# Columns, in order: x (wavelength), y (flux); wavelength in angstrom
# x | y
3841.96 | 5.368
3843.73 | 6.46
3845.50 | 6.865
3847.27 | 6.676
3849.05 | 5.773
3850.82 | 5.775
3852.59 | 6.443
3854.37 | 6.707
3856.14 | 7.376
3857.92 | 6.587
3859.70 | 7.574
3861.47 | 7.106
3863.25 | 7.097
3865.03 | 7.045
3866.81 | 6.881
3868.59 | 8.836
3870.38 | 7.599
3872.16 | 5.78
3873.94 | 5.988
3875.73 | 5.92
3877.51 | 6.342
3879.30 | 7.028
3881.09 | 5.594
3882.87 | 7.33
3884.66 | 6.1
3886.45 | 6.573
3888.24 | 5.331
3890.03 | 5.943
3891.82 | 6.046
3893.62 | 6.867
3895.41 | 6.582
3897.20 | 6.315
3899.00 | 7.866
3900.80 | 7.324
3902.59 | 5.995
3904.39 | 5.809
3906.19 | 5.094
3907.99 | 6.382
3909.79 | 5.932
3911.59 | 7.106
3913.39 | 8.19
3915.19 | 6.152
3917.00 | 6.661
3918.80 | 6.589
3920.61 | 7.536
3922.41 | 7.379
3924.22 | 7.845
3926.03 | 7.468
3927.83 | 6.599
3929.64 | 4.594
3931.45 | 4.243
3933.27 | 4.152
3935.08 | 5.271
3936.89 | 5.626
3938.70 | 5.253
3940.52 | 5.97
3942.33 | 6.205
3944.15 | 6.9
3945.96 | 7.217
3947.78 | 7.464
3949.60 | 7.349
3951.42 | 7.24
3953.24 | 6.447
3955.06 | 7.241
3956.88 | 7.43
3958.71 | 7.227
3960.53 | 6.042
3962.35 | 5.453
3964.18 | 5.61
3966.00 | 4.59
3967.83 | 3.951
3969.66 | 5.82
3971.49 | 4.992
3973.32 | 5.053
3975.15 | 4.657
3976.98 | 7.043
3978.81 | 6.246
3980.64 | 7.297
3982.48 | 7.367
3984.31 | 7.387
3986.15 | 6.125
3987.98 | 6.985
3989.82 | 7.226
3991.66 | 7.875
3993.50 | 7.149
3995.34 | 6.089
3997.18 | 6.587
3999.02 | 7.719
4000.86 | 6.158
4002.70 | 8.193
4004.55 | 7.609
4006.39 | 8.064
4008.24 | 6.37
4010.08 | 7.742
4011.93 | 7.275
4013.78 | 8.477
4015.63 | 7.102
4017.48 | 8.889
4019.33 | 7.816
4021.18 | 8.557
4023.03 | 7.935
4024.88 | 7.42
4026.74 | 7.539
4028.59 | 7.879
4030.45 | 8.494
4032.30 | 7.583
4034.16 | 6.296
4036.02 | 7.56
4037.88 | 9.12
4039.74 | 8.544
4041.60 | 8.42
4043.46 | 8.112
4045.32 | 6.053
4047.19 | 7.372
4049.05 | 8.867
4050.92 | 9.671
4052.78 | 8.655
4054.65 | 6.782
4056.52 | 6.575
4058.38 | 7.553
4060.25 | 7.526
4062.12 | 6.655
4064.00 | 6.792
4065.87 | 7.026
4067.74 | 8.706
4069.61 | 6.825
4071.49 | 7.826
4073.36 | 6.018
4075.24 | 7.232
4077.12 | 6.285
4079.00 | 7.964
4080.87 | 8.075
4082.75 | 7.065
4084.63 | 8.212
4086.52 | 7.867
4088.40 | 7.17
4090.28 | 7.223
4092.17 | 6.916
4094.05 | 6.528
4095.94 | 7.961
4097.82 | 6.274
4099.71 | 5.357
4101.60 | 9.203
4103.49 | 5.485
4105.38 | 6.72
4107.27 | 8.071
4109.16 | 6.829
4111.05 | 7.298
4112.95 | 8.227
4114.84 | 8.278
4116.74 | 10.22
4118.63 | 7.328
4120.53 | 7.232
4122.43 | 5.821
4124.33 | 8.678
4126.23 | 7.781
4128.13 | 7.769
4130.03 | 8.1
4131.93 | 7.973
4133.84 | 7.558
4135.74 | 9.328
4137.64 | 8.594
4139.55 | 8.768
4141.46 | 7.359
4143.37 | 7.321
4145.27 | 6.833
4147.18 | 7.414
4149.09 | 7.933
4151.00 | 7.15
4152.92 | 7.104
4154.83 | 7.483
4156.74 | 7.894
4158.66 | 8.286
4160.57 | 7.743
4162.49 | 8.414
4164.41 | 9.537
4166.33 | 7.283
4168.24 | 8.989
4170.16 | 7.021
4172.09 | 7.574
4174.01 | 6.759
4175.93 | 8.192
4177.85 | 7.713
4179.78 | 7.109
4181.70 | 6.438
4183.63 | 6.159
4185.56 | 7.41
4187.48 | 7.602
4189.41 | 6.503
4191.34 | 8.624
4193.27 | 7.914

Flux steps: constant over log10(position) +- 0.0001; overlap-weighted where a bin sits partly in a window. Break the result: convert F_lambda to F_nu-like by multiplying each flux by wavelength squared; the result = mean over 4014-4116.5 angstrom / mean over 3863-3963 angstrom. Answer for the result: 1.3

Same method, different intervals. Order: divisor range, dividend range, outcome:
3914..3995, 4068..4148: 1.28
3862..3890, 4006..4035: 1.26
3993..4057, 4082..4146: 1.03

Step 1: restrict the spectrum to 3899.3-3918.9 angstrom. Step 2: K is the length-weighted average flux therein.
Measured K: 6.51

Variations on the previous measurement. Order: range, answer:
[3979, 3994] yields 7.13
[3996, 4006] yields 7.27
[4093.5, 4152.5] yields 7.6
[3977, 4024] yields 7.37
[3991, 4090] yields 7.57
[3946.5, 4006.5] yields 6.58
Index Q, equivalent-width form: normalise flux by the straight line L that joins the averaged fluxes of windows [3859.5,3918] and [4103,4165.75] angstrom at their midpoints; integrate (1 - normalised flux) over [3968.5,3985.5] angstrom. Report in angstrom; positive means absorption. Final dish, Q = 2.1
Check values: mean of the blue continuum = 6.61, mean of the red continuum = 7.79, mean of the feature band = 6.17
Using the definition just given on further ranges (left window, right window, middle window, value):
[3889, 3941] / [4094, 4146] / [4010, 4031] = -2.8 angstrom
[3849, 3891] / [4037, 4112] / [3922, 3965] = 3.6 angstrom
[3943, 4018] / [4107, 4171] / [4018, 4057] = -4.0 angstrom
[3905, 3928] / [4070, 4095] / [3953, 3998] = 4.3 angstrom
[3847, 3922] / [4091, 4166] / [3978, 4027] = -1.8 angstrom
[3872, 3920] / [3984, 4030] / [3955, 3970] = 2.5 angstrom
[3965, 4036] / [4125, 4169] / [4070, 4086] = 0.4 angstrom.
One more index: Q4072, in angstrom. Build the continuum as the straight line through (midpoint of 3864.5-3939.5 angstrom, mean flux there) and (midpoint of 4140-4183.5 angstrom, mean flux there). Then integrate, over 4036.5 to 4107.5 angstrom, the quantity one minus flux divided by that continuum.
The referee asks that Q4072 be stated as -2.5 angstrom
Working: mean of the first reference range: 6.41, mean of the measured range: 7.43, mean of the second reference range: 7.6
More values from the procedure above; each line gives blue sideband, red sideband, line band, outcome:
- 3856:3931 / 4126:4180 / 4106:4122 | -0.4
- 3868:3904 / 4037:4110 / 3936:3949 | 0.8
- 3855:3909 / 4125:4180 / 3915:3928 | -0.6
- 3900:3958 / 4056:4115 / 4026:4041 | -2.0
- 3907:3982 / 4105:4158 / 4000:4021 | -2.6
